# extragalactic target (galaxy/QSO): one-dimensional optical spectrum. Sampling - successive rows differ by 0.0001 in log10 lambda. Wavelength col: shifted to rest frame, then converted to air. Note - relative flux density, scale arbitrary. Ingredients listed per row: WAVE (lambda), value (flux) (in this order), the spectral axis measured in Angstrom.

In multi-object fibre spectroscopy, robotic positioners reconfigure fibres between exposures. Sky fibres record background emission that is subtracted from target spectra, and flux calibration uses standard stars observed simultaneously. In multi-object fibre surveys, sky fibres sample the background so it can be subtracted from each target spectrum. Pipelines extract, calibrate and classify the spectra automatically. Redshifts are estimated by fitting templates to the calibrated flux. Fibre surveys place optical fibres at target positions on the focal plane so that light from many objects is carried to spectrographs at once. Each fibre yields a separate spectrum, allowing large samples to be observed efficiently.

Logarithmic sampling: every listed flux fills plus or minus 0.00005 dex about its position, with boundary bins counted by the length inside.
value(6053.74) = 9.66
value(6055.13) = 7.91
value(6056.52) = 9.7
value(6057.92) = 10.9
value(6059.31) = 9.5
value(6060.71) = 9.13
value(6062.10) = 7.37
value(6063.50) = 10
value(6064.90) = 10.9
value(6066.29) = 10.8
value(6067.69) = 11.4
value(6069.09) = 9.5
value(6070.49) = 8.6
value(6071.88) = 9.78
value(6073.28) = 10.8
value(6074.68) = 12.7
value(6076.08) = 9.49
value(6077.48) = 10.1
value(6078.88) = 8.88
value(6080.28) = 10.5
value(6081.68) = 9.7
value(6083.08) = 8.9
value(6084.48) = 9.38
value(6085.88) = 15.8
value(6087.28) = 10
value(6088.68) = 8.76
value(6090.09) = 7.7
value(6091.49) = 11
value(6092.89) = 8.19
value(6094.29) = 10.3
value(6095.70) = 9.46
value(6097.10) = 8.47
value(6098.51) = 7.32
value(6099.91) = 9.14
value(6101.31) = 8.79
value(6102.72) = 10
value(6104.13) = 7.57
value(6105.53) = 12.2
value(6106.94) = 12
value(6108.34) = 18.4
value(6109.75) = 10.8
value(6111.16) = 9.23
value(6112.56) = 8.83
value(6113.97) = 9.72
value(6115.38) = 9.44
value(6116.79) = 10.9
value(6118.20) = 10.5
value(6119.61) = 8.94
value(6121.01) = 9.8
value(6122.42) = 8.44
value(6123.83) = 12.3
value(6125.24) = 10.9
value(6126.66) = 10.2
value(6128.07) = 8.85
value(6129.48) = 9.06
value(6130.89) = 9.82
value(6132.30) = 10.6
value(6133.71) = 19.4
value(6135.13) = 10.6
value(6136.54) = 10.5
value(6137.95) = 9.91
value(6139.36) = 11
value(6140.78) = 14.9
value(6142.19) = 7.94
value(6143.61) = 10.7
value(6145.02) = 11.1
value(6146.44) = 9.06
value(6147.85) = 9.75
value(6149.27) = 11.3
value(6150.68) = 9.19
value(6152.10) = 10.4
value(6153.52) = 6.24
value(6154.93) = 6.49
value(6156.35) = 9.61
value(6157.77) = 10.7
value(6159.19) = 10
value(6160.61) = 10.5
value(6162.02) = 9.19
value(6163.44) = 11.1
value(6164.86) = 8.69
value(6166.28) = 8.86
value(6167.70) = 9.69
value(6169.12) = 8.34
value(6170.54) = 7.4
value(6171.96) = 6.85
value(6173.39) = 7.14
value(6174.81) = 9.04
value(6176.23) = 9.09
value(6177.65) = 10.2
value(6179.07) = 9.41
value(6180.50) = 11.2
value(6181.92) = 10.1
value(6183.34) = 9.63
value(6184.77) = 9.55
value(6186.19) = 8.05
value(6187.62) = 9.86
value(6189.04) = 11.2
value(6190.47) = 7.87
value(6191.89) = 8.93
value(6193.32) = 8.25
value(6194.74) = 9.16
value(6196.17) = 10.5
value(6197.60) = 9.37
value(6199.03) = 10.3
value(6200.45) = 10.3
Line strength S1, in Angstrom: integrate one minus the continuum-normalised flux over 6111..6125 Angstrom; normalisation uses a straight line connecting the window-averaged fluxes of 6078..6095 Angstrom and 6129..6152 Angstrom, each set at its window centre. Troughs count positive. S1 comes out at 0.9 Angstrom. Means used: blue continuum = 9.93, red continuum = 10.9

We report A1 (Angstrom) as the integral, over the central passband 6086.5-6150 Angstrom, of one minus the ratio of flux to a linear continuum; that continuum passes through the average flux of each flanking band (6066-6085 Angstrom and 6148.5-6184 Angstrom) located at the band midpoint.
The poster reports -4.5 Angstrom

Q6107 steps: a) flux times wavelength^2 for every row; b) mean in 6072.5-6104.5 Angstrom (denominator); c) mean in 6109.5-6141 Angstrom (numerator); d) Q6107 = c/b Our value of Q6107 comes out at 1.10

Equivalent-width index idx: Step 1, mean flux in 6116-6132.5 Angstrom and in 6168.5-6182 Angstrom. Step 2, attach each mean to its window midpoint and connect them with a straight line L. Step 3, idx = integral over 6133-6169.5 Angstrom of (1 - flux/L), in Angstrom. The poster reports -3.2 Angstrom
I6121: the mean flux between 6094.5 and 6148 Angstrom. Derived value 10.4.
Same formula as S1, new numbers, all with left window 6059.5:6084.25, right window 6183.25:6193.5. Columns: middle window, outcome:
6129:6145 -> -3.1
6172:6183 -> -0.1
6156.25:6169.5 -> -0.5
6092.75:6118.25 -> -1.1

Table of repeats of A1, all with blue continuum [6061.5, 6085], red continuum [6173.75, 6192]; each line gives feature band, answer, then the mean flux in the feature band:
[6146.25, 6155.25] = 0.6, 9.02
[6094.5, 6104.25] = 1.0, 8.82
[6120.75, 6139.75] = -2.2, 10.8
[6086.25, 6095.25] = 0.3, 9.56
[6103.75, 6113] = -1.6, 11.5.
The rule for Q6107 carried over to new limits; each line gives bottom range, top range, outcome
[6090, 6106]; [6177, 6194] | 1.07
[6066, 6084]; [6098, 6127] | 1.03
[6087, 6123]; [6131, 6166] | 1.06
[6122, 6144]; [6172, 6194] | 0.85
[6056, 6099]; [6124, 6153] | 1.11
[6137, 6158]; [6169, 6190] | 0.94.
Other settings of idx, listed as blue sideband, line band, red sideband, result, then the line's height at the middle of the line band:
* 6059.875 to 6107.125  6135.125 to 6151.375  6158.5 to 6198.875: -1.7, 9.47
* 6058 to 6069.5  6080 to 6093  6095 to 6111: 0.1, 10.2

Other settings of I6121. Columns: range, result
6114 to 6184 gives 9.89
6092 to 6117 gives 10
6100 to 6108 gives 10.4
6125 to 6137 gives 11.1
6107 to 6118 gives 11.1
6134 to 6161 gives 10.1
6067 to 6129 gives 10.1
